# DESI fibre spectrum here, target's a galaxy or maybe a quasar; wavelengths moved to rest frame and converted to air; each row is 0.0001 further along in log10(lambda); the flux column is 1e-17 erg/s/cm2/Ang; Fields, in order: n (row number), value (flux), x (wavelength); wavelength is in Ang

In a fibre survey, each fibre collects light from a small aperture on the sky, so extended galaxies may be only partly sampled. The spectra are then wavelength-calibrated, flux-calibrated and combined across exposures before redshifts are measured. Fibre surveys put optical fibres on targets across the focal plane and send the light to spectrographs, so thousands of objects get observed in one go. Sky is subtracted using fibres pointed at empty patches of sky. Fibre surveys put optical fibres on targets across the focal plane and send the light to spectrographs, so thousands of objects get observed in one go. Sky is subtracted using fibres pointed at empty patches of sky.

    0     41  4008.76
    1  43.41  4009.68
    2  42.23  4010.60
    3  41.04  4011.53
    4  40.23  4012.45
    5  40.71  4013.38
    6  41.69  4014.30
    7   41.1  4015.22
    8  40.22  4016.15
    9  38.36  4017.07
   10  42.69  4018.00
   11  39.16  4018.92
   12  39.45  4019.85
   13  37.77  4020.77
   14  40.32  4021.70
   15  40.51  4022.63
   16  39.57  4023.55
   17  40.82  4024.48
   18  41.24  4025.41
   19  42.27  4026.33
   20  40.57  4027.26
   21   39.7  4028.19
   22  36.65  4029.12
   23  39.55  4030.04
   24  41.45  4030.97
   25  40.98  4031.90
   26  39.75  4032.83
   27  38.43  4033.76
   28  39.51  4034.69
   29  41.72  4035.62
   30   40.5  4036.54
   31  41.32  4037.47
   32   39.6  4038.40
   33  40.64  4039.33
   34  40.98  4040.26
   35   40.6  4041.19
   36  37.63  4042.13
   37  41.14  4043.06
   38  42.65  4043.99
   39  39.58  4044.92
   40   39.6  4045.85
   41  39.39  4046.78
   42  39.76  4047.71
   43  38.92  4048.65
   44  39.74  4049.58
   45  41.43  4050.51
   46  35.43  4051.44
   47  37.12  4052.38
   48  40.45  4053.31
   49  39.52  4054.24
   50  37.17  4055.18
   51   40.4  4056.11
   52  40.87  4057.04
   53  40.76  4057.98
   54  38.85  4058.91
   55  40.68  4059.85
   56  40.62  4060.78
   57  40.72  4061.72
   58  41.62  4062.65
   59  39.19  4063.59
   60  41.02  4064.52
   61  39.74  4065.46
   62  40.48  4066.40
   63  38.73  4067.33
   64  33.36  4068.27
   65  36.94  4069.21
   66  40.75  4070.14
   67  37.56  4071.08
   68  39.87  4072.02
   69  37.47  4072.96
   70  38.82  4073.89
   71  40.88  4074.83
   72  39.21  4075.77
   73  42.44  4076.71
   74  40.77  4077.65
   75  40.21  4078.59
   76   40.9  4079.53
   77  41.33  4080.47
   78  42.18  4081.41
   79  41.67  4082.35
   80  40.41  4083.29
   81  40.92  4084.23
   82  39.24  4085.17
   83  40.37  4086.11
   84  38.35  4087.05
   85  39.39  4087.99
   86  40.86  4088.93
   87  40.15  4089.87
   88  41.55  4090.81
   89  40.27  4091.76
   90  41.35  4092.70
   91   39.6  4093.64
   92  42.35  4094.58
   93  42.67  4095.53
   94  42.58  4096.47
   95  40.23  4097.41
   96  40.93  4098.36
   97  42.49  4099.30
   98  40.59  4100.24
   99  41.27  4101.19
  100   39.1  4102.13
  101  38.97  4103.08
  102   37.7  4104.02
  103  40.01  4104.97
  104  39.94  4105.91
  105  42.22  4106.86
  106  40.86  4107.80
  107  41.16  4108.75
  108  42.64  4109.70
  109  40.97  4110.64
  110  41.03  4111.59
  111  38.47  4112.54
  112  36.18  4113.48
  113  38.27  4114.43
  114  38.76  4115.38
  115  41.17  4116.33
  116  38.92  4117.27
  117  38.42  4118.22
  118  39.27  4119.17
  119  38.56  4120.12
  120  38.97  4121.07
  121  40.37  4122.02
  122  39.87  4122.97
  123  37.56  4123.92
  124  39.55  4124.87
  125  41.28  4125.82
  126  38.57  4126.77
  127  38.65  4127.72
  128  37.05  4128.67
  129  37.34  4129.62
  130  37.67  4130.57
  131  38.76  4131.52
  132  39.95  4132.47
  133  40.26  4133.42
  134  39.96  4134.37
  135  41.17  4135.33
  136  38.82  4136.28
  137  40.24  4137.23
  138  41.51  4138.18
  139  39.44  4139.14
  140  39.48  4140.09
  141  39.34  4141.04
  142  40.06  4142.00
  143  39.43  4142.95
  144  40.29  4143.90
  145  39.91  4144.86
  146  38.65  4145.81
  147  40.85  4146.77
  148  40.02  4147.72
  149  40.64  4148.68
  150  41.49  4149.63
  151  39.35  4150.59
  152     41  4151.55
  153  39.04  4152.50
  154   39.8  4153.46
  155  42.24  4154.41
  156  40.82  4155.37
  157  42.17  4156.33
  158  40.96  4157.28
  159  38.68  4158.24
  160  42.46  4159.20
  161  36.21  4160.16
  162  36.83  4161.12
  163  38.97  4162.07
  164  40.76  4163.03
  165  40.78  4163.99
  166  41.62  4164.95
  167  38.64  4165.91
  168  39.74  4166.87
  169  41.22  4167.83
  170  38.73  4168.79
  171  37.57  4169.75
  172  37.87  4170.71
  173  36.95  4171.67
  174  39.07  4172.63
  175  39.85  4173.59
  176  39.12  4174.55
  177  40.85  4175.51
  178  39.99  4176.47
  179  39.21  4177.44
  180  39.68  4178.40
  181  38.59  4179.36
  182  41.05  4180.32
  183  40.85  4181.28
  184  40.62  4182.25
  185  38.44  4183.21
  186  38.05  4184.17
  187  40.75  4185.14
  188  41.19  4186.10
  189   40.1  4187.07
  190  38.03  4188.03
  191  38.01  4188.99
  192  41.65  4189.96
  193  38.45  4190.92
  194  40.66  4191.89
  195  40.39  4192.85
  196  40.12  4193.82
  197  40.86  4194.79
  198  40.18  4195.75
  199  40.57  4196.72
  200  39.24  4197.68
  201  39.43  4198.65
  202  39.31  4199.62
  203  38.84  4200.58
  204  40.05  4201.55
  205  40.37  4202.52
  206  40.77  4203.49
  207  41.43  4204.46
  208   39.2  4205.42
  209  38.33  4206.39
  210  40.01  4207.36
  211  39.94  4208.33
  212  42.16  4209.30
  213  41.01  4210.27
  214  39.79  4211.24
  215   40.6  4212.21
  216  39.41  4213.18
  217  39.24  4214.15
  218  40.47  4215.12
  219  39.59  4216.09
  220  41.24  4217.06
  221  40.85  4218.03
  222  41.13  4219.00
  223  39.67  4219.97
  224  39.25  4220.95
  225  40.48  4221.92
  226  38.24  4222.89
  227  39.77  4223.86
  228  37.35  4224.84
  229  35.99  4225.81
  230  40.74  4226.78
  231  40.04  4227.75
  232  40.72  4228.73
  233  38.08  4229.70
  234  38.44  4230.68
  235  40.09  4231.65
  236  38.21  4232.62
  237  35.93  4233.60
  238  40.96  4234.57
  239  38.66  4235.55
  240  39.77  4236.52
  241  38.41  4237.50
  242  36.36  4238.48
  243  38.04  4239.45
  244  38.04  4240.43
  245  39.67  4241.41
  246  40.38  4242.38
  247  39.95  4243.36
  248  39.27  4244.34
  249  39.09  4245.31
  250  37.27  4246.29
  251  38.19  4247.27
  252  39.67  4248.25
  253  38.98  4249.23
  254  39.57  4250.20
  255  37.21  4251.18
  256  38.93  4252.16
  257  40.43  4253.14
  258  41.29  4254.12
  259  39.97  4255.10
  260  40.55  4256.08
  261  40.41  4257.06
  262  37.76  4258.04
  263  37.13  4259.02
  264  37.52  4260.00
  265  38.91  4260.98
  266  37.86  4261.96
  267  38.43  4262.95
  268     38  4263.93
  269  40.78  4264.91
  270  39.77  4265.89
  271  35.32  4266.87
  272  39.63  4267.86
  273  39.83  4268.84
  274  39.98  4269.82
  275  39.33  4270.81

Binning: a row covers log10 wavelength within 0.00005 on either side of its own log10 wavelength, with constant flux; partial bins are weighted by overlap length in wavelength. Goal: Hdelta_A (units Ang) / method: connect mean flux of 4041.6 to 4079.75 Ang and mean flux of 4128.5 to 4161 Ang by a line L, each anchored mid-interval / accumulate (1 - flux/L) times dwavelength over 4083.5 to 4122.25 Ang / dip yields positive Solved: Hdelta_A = -0.46 Ang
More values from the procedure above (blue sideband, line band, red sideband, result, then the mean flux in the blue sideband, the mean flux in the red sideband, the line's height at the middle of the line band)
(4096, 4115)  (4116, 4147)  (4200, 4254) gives 0.5 Ang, 40.3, 39.4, 40.1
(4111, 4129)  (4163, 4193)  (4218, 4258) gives -0.4 Ang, 39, 39.1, 39.1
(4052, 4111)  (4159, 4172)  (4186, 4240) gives 0.2 Ang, 40.2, 39.6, 39.8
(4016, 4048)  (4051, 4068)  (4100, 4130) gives 0.1 Ang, 40.1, 39.5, 39.9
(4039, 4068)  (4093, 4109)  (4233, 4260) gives -0.5 Ang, 39.8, 38.9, 39.6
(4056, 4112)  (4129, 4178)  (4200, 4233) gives 0.4 Ang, 40.3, 39.8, 40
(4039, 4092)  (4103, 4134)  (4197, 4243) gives 0.3 Ang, 39.8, 39.5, 39.7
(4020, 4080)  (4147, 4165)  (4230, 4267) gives -0.4 Ang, 39.8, 38.9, 39.3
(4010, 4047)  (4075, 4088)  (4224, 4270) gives -0.2 Ang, 40.3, 38.9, 40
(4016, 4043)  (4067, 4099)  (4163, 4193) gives -0.2 Ang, 40.1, 39.6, 39.9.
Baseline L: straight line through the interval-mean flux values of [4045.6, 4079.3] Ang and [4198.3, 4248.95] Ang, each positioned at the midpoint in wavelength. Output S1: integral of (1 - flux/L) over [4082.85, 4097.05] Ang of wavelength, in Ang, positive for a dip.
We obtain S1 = -0.4 Ang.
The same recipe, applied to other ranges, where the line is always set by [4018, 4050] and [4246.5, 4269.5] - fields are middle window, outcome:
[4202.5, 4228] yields -0.46 Ang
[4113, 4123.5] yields 0.18 Ang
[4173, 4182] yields -0.13 Ang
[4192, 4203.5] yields -0.22 Ang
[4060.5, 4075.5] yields 0.26 Ang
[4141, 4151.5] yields -0.15 Ang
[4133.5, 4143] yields -0.10 Ang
